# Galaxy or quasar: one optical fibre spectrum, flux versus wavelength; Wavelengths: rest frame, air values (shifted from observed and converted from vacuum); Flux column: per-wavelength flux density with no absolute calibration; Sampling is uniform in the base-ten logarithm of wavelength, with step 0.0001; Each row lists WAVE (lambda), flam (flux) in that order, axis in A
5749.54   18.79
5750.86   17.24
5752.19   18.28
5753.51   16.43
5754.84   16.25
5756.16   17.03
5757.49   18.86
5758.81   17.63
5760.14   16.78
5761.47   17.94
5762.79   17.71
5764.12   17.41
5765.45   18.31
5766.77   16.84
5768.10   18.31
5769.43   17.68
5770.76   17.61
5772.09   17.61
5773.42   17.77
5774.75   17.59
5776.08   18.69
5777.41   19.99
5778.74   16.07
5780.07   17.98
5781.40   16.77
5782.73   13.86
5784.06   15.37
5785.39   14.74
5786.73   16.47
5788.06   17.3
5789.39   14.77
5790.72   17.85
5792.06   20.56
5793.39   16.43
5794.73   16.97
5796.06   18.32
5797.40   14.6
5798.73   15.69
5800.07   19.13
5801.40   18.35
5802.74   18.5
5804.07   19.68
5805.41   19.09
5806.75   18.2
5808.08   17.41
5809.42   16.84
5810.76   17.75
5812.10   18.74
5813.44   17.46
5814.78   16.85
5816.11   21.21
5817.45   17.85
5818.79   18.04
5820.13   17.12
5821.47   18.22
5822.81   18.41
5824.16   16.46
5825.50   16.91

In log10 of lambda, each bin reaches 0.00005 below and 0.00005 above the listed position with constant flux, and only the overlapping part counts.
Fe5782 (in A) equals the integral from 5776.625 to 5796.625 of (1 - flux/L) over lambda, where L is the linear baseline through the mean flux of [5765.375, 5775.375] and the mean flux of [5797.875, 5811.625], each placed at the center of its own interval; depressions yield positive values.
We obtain 1.06 A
